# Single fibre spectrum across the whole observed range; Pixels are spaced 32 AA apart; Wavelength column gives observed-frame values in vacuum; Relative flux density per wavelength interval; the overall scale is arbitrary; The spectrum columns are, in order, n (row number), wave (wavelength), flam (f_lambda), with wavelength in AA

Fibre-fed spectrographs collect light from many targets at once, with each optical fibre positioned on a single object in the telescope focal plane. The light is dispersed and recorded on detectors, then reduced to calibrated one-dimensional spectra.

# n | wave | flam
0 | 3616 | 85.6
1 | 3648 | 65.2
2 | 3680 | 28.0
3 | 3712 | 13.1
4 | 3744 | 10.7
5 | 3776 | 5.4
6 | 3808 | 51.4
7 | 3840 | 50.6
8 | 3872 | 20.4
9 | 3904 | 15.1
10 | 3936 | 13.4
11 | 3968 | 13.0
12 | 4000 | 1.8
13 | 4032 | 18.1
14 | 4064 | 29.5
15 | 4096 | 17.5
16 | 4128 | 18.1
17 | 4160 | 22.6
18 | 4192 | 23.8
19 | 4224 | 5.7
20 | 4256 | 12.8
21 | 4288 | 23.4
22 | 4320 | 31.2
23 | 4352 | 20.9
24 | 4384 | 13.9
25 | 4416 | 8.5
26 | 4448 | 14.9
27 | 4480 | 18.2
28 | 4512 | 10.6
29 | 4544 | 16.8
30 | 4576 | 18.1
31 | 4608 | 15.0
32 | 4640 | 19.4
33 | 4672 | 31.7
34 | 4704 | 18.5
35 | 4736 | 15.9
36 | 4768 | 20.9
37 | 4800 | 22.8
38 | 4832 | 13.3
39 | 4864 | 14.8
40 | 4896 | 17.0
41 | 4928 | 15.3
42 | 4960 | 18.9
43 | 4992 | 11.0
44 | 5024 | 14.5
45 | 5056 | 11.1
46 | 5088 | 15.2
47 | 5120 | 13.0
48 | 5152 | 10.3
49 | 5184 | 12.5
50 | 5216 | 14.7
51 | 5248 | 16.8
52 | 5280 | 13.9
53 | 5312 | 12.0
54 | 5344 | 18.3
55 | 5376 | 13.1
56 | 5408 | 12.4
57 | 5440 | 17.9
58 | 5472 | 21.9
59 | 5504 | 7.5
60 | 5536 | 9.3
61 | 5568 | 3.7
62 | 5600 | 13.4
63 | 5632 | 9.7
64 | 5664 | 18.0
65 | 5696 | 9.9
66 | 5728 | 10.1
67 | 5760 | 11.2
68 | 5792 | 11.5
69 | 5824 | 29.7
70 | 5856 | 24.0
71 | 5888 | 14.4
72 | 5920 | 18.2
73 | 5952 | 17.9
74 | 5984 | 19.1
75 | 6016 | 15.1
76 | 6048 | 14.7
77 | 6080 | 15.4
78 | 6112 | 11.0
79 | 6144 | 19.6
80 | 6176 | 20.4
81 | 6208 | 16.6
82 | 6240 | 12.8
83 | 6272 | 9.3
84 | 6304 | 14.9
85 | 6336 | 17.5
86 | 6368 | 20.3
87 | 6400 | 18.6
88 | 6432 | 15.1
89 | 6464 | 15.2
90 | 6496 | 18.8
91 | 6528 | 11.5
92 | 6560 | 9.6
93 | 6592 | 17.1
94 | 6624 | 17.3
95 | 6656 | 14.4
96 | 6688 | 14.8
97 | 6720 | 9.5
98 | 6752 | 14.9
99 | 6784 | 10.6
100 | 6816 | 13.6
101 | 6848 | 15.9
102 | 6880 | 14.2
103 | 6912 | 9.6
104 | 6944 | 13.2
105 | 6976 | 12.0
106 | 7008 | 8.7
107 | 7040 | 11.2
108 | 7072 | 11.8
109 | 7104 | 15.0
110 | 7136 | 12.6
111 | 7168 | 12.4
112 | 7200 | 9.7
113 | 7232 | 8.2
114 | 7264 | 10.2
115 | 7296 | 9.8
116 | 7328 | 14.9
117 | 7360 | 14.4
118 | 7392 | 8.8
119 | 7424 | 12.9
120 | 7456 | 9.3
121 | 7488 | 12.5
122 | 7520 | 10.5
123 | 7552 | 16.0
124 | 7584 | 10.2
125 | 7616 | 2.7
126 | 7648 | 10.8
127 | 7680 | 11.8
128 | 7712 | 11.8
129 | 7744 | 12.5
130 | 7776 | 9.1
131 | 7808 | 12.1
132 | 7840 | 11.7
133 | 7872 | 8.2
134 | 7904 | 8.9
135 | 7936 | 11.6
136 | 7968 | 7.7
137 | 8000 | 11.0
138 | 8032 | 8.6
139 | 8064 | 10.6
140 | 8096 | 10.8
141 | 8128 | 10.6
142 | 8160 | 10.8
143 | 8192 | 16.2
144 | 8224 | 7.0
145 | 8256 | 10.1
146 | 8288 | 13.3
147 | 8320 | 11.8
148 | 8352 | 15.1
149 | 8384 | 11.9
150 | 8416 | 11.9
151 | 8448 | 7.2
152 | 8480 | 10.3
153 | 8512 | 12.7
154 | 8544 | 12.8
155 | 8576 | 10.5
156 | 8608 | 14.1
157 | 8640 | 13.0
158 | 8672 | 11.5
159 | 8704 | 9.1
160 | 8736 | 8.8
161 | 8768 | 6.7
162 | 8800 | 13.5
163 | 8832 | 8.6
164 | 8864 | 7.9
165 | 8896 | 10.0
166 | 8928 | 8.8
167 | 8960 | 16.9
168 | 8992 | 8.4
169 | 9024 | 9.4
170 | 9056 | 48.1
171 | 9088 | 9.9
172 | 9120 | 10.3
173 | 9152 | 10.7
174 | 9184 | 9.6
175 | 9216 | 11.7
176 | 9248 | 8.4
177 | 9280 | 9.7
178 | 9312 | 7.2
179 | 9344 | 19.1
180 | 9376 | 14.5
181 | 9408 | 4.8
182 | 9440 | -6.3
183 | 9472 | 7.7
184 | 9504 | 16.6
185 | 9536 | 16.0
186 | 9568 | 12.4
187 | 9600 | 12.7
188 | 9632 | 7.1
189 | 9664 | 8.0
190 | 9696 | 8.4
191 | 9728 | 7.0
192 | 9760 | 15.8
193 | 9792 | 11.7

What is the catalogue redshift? 1.427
